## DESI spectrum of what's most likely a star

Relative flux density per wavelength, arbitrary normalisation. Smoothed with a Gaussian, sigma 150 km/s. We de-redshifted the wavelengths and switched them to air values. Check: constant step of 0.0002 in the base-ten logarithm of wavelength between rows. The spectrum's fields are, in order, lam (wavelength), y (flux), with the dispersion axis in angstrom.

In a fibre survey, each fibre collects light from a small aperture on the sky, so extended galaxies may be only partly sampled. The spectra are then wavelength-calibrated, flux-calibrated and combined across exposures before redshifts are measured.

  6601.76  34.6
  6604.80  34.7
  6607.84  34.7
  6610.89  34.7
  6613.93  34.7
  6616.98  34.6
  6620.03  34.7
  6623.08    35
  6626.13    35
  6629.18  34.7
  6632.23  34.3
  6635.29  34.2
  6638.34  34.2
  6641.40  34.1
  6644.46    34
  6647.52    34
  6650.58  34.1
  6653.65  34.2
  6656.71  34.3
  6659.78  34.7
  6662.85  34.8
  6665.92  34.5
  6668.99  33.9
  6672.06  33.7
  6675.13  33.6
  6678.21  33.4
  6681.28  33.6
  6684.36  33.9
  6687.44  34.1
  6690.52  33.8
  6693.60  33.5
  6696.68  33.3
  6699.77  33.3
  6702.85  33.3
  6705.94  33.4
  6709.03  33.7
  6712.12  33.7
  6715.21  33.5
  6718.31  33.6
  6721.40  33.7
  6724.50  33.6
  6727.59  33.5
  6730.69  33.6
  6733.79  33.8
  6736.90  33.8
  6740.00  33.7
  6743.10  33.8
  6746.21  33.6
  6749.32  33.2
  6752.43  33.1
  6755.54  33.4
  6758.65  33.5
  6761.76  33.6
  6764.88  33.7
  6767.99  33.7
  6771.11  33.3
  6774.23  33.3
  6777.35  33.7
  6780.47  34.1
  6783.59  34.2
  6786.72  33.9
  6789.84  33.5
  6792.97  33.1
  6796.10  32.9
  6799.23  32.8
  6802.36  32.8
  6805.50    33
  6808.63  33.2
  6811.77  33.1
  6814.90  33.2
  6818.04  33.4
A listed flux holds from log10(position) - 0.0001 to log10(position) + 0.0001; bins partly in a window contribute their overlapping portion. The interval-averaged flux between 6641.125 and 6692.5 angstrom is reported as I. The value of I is 34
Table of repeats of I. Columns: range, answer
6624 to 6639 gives 34.5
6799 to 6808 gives 32.9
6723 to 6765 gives 33.6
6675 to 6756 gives 33.6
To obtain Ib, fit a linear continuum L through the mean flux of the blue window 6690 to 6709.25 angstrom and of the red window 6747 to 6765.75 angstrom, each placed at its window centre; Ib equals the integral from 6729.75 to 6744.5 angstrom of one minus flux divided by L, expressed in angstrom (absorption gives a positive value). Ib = -0.14 angstrom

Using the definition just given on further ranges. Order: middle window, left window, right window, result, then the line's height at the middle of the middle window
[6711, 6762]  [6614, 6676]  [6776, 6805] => 0.3 angstrom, 33.8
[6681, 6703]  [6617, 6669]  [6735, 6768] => 0.3 angstrom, 34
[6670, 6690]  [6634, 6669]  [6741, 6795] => 0.2 angstrom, 34.1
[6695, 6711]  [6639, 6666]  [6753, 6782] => 0.3 angstrom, 34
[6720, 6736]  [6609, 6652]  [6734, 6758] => 0.0 angstrom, 33.7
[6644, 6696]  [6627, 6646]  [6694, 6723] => -0.1 angstrom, 33.9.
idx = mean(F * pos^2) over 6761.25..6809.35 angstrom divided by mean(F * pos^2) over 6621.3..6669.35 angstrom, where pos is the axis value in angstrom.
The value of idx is 1.01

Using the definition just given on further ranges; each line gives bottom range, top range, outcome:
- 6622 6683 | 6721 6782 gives 1.01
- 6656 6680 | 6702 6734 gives 1.00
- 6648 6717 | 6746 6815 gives 1.02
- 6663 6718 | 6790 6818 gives 1.01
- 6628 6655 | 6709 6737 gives 1.01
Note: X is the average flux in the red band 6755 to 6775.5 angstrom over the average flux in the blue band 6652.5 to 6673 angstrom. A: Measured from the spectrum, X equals 0.98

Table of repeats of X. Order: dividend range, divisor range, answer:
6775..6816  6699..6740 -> 0.99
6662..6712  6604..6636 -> 0.97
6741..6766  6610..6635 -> 0.97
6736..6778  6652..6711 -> 0.99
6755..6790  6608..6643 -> 0.97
